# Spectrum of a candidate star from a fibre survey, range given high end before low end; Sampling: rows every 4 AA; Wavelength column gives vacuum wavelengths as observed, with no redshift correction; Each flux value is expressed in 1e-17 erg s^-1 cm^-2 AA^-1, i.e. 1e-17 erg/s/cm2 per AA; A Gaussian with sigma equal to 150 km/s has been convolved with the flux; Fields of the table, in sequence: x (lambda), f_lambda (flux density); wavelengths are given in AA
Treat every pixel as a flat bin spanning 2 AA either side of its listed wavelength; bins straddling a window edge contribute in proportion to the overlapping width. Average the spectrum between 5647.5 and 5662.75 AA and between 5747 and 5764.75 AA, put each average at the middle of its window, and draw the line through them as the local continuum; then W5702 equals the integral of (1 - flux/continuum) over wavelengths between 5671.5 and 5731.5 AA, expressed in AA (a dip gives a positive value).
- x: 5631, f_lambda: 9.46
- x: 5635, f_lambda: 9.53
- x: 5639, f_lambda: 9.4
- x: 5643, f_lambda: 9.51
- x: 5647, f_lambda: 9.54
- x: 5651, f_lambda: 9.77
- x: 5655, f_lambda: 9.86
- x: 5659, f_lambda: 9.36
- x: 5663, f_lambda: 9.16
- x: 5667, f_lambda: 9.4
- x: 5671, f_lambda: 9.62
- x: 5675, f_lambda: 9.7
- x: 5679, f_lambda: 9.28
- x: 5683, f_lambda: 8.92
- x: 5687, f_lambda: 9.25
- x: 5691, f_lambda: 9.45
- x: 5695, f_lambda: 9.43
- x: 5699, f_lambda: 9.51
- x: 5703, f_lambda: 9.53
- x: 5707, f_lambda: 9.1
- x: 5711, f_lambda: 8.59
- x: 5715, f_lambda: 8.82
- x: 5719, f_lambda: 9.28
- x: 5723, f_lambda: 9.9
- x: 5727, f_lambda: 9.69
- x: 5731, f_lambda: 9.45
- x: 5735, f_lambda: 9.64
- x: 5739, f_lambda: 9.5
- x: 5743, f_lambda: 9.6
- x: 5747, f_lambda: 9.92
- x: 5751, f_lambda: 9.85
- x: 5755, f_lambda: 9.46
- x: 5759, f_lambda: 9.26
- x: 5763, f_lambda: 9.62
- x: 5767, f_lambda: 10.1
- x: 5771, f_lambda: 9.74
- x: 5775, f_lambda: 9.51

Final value 1.6 AA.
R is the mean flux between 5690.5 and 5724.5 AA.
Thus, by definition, 9.27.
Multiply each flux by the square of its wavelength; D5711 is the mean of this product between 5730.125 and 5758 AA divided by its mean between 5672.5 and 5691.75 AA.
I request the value 1.1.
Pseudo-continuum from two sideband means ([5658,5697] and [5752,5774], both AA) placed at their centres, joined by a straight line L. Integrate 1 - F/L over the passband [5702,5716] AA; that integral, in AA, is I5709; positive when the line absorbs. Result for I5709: 0.7 AA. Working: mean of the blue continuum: 9.36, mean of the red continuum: 9.64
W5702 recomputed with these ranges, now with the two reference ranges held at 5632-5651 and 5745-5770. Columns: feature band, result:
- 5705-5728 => 1.0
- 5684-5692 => 0.3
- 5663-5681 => 0.2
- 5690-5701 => 0.2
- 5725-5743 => 0.2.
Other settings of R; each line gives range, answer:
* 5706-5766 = 9.46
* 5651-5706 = 9.43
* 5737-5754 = 9.7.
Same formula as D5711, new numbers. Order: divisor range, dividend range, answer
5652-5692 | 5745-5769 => 1.06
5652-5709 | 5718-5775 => 1.05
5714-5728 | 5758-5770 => 1.04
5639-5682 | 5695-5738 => 1.00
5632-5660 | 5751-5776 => 1.05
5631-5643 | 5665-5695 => 1.01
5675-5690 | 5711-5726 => 1.01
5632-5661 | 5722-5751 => 1.04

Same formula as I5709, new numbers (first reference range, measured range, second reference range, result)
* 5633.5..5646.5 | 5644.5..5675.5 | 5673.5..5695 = -0.44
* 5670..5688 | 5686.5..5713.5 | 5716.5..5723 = 0.38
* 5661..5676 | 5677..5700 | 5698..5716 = -0.07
